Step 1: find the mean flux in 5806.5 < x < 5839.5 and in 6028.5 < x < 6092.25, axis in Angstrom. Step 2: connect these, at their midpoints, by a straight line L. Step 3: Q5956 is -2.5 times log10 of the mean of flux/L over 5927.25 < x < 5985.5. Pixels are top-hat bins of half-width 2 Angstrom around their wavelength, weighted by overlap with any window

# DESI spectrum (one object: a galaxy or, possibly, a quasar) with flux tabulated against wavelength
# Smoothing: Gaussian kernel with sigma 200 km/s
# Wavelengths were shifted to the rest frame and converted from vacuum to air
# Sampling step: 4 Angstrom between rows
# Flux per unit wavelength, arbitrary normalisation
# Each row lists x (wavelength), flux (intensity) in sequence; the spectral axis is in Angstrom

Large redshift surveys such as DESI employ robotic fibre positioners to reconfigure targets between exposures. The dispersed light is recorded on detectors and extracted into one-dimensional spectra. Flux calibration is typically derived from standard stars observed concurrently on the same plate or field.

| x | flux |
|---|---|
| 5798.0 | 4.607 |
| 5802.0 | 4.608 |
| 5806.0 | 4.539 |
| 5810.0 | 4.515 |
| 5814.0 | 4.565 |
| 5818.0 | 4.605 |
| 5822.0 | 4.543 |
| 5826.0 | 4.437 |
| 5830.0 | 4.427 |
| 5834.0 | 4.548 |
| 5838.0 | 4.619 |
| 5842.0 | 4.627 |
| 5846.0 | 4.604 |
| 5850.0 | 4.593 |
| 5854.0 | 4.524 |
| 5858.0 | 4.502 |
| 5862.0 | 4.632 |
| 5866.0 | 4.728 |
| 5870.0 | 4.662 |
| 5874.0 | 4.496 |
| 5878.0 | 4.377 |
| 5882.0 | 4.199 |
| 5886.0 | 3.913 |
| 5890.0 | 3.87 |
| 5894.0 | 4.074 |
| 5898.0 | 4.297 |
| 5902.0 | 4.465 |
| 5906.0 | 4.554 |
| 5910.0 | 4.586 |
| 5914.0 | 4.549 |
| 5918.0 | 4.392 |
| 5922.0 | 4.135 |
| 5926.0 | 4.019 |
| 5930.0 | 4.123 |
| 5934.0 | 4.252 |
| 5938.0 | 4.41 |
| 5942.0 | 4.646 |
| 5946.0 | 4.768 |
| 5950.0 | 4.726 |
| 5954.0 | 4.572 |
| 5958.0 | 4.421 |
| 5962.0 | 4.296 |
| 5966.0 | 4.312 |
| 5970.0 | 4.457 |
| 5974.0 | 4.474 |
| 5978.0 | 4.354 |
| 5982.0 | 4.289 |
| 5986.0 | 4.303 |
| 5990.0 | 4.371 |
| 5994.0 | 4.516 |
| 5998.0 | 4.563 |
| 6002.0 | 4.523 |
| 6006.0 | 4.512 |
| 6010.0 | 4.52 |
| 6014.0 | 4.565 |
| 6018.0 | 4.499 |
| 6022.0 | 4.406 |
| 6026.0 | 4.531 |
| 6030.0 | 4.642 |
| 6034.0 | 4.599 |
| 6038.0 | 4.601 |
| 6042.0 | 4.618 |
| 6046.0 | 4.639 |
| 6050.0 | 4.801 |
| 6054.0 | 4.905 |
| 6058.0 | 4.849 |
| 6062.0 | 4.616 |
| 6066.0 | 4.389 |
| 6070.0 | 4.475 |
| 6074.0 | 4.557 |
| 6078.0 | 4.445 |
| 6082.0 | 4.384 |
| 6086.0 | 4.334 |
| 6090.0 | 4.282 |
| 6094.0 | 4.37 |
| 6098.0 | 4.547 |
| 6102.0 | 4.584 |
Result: 0.03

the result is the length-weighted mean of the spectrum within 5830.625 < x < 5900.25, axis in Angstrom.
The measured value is 4.43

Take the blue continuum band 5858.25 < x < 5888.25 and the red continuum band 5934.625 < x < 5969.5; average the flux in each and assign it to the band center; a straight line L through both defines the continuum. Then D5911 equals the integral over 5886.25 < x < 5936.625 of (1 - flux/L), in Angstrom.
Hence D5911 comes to 2.3 Angstrom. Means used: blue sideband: 4.43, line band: 4.27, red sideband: 4.51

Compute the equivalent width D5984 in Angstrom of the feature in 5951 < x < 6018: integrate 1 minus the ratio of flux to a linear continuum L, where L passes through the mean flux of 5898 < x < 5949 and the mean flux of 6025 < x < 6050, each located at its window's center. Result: 1.2 Angstrom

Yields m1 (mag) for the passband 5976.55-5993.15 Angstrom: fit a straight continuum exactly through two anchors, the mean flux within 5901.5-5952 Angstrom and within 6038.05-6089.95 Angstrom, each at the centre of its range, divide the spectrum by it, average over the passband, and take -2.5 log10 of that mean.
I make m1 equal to 0.04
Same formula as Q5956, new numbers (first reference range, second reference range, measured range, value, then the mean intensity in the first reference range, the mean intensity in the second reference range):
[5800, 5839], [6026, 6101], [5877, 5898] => 0.11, 4.54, 4.56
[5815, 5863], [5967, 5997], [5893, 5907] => 0.03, 4.55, 4.4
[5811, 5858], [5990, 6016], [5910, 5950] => 0.03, 4.55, 4.52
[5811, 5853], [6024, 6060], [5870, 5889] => 0.08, 4.56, 4.69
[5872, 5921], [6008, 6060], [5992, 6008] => 0.01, 4.31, 4.63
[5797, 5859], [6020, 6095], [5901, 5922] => 0.02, 4.55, 4.55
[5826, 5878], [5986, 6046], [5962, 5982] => 0.04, 4.57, 4.53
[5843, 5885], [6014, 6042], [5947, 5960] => -0.01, 4.52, 4.55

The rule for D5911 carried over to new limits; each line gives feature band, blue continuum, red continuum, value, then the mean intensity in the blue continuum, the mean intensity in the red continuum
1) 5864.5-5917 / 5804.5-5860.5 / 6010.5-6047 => 2.17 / 4.55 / 4.56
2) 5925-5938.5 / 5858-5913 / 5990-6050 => 0.76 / 4.38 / 4.55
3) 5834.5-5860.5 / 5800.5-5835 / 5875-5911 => -0.91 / 4.53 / 4.26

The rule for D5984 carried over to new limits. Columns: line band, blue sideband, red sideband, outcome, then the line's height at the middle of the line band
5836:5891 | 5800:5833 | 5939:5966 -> 0.87 Angstrom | 4.54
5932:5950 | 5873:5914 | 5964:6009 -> -0.75 Angstrom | 4.36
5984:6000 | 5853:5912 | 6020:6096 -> 0.18 Angstrom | 4.49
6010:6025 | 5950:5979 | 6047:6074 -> 0.21 Angstrom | 4.56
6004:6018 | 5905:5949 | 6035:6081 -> 0.05 Angstrom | 4.54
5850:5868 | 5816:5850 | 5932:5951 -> -0.17 Angstrom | 4.55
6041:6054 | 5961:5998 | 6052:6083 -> -0.53 Angstrom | 4.54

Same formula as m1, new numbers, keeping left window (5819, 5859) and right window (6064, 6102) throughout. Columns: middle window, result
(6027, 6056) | -0.06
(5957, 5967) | 0.04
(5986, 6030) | -0.01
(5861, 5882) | 0.00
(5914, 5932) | 0.07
